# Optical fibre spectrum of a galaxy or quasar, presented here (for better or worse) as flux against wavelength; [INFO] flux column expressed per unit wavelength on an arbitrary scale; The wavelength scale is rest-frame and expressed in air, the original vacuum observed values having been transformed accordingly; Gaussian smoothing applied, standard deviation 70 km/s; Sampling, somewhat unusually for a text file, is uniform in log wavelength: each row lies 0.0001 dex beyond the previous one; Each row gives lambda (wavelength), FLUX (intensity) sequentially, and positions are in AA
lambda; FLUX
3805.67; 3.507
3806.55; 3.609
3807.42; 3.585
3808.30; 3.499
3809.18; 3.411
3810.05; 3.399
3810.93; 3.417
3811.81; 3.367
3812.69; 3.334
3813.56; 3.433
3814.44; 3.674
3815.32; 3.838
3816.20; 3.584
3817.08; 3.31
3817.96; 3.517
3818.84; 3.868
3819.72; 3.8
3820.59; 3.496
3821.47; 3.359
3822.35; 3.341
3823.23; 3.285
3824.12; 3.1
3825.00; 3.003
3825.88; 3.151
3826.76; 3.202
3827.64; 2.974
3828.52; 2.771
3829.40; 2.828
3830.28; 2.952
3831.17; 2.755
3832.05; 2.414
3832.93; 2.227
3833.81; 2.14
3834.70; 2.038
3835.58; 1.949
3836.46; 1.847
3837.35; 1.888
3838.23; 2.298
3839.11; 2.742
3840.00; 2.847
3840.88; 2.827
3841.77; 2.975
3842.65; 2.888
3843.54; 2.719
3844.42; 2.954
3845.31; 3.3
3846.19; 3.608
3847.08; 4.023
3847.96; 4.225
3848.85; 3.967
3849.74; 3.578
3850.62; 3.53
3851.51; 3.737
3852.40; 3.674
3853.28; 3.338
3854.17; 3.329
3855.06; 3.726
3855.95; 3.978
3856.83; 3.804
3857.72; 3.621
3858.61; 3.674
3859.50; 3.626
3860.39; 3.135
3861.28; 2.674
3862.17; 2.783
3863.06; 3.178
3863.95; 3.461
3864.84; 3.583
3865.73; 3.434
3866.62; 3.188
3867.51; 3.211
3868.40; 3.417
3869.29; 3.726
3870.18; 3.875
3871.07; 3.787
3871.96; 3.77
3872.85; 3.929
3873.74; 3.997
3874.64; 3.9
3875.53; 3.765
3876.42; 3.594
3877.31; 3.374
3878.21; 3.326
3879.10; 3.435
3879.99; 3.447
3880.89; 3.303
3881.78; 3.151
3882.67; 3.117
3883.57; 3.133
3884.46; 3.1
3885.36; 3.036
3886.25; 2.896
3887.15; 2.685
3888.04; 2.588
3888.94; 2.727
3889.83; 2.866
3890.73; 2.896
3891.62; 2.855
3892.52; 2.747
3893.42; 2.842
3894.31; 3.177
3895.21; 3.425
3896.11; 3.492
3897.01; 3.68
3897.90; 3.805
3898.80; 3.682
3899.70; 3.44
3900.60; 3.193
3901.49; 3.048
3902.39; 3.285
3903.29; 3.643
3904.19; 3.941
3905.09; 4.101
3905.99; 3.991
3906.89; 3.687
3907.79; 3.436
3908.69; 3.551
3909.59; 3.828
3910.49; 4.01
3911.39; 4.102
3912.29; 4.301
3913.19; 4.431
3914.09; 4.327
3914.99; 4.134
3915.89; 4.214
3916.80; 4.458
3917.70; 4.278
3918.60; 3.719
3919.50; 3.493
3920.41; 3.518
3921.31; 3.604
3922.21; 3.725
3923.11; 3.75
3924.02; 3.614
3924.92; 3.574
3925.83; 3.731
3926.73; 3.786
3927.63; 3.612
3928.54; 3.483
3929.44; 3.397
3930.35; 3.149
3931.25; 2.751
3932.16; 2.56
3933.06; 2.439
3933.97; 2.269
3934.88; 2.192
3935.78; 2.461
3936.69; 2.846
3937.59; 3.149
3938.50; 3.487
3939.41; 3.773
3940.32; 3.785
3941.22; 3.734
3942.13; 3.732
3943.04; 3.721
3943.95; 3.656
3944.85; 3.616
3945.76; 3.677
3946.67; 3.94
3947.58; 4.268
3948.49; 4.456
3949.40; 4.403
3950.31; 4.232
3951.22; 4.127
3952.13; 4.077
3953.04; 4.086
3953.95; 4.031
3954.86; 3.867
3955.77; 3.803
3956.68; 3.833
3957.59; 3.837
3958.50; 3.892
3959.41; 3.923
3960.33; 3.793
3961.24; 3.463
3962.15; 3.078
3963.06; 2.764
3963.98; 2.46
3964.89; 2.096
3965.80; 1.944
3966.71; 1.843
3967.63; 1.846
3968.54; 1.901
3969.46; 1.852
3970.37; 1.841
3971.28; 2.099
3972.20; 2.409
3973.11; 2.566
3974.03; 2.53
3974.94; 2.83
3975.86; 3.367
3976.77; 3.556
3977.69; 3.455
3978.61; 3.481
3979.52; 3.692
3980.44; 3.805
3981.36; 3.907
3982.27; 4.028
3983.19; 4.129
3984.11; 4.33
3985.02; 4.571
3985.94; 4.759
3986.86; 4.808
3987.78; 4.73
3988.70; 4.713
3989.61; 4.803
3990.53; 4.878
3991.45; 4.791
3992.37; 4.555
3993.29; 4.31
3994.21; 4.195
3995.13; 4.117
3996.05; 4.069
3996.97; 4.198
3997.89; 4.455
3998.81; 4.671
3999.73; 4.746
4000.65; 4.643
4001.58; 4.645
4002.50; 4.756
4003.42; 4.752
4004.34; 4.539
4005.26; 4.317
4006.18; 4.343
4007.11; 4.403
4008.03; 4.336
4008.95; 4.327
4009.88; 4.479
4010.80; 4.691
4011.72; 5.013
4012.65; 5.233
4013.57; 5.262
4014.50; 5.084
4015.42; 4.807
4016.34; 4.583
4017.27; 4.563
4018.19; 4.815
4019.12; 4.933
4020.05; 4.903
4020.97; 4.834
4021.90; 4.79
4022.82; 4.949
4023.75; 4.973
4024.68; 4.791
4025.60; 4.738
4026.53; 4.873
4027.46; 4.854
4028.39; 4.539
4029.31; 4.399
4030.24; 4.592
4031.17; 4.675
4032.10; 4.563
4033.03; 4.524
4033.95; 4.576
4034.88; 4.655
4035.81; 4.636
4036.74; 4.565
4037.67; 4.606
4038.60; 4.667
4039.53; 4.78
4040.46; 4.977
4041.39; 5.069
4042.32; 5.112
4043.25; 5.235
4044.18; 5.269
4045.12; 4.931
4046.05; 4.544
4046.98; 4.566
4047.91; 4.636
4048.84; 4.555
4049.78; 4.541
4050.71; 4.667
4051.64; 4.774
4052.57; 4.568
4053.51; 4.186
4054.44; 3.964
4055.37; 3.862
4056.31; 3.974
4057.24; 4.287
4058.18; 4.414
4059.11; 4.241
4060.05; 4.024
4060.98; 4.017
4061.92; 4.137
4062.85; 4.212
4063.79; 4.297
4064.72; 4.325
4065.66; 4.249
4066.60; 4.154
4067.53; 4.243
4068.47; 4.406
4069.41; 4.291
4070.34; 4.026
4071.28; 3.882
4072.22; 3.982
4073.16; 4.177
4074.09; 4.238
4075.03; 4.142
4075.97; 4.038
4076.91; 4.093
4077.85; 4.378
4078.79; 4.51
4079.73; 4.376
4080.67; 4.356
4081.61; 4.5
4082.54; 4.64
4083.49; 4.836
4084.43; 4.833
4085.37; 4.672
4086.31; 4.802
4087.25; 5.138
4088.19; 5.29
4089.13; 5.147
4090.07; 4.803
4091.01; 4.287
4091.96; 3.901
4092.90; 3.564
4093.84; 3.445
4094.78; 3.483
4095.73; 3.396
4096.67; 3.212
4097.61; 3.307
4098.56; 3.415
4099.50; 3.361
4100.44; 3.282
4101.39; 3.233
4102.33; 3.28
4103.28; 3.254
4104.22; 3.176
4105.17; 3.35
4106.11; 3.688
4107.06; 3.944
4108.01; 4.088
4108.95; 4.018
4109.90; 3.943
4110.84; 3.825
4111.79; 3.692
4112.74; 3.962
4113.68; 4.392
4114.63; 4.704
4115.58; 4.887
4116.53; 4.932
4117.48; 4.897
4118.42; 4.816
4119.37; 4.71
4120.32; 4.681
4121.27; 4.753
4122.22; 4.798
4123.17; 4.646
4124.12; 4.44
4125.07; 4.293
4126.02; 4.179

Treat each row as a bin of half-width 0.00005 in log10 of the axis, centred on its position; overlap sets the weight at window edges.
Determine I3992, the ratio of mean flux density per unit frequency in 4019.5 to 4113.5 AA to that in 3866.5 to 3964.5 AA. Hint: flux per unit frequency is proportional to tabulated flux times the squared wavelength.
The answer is 1.32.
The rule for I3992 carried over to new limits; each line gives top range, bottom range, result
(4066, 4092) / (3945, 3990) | 1.34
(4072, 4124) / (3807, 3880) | 1.44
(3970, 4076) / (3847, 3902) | 1.39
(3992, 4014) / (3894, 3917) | 1.26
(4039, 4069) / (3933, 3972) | 1.44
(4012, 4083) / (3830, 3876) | 1.55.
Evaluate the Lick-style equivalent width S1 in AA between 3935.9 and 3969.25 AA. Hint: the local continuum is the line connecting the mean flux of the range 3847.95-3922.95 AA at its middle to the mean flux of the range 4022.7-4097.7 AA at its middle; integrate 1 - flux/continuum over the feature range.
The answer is 3.6 AA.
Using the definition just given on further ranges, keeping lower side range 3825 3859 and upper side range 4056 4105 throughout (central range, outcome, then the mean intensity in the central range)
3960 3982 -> 5.2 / 2.78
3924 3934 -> 0.7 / 3.22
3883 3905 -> 0.7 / 3.19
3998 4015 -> -4.0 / 4.68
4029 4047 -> -3.8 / 4.75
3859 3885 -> -1.9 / 3.43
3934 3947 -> 0.5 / 3.37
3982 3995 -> -2.9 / 4.54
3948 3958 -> -1.5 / 4.07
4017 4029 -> -3.0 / 4.81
